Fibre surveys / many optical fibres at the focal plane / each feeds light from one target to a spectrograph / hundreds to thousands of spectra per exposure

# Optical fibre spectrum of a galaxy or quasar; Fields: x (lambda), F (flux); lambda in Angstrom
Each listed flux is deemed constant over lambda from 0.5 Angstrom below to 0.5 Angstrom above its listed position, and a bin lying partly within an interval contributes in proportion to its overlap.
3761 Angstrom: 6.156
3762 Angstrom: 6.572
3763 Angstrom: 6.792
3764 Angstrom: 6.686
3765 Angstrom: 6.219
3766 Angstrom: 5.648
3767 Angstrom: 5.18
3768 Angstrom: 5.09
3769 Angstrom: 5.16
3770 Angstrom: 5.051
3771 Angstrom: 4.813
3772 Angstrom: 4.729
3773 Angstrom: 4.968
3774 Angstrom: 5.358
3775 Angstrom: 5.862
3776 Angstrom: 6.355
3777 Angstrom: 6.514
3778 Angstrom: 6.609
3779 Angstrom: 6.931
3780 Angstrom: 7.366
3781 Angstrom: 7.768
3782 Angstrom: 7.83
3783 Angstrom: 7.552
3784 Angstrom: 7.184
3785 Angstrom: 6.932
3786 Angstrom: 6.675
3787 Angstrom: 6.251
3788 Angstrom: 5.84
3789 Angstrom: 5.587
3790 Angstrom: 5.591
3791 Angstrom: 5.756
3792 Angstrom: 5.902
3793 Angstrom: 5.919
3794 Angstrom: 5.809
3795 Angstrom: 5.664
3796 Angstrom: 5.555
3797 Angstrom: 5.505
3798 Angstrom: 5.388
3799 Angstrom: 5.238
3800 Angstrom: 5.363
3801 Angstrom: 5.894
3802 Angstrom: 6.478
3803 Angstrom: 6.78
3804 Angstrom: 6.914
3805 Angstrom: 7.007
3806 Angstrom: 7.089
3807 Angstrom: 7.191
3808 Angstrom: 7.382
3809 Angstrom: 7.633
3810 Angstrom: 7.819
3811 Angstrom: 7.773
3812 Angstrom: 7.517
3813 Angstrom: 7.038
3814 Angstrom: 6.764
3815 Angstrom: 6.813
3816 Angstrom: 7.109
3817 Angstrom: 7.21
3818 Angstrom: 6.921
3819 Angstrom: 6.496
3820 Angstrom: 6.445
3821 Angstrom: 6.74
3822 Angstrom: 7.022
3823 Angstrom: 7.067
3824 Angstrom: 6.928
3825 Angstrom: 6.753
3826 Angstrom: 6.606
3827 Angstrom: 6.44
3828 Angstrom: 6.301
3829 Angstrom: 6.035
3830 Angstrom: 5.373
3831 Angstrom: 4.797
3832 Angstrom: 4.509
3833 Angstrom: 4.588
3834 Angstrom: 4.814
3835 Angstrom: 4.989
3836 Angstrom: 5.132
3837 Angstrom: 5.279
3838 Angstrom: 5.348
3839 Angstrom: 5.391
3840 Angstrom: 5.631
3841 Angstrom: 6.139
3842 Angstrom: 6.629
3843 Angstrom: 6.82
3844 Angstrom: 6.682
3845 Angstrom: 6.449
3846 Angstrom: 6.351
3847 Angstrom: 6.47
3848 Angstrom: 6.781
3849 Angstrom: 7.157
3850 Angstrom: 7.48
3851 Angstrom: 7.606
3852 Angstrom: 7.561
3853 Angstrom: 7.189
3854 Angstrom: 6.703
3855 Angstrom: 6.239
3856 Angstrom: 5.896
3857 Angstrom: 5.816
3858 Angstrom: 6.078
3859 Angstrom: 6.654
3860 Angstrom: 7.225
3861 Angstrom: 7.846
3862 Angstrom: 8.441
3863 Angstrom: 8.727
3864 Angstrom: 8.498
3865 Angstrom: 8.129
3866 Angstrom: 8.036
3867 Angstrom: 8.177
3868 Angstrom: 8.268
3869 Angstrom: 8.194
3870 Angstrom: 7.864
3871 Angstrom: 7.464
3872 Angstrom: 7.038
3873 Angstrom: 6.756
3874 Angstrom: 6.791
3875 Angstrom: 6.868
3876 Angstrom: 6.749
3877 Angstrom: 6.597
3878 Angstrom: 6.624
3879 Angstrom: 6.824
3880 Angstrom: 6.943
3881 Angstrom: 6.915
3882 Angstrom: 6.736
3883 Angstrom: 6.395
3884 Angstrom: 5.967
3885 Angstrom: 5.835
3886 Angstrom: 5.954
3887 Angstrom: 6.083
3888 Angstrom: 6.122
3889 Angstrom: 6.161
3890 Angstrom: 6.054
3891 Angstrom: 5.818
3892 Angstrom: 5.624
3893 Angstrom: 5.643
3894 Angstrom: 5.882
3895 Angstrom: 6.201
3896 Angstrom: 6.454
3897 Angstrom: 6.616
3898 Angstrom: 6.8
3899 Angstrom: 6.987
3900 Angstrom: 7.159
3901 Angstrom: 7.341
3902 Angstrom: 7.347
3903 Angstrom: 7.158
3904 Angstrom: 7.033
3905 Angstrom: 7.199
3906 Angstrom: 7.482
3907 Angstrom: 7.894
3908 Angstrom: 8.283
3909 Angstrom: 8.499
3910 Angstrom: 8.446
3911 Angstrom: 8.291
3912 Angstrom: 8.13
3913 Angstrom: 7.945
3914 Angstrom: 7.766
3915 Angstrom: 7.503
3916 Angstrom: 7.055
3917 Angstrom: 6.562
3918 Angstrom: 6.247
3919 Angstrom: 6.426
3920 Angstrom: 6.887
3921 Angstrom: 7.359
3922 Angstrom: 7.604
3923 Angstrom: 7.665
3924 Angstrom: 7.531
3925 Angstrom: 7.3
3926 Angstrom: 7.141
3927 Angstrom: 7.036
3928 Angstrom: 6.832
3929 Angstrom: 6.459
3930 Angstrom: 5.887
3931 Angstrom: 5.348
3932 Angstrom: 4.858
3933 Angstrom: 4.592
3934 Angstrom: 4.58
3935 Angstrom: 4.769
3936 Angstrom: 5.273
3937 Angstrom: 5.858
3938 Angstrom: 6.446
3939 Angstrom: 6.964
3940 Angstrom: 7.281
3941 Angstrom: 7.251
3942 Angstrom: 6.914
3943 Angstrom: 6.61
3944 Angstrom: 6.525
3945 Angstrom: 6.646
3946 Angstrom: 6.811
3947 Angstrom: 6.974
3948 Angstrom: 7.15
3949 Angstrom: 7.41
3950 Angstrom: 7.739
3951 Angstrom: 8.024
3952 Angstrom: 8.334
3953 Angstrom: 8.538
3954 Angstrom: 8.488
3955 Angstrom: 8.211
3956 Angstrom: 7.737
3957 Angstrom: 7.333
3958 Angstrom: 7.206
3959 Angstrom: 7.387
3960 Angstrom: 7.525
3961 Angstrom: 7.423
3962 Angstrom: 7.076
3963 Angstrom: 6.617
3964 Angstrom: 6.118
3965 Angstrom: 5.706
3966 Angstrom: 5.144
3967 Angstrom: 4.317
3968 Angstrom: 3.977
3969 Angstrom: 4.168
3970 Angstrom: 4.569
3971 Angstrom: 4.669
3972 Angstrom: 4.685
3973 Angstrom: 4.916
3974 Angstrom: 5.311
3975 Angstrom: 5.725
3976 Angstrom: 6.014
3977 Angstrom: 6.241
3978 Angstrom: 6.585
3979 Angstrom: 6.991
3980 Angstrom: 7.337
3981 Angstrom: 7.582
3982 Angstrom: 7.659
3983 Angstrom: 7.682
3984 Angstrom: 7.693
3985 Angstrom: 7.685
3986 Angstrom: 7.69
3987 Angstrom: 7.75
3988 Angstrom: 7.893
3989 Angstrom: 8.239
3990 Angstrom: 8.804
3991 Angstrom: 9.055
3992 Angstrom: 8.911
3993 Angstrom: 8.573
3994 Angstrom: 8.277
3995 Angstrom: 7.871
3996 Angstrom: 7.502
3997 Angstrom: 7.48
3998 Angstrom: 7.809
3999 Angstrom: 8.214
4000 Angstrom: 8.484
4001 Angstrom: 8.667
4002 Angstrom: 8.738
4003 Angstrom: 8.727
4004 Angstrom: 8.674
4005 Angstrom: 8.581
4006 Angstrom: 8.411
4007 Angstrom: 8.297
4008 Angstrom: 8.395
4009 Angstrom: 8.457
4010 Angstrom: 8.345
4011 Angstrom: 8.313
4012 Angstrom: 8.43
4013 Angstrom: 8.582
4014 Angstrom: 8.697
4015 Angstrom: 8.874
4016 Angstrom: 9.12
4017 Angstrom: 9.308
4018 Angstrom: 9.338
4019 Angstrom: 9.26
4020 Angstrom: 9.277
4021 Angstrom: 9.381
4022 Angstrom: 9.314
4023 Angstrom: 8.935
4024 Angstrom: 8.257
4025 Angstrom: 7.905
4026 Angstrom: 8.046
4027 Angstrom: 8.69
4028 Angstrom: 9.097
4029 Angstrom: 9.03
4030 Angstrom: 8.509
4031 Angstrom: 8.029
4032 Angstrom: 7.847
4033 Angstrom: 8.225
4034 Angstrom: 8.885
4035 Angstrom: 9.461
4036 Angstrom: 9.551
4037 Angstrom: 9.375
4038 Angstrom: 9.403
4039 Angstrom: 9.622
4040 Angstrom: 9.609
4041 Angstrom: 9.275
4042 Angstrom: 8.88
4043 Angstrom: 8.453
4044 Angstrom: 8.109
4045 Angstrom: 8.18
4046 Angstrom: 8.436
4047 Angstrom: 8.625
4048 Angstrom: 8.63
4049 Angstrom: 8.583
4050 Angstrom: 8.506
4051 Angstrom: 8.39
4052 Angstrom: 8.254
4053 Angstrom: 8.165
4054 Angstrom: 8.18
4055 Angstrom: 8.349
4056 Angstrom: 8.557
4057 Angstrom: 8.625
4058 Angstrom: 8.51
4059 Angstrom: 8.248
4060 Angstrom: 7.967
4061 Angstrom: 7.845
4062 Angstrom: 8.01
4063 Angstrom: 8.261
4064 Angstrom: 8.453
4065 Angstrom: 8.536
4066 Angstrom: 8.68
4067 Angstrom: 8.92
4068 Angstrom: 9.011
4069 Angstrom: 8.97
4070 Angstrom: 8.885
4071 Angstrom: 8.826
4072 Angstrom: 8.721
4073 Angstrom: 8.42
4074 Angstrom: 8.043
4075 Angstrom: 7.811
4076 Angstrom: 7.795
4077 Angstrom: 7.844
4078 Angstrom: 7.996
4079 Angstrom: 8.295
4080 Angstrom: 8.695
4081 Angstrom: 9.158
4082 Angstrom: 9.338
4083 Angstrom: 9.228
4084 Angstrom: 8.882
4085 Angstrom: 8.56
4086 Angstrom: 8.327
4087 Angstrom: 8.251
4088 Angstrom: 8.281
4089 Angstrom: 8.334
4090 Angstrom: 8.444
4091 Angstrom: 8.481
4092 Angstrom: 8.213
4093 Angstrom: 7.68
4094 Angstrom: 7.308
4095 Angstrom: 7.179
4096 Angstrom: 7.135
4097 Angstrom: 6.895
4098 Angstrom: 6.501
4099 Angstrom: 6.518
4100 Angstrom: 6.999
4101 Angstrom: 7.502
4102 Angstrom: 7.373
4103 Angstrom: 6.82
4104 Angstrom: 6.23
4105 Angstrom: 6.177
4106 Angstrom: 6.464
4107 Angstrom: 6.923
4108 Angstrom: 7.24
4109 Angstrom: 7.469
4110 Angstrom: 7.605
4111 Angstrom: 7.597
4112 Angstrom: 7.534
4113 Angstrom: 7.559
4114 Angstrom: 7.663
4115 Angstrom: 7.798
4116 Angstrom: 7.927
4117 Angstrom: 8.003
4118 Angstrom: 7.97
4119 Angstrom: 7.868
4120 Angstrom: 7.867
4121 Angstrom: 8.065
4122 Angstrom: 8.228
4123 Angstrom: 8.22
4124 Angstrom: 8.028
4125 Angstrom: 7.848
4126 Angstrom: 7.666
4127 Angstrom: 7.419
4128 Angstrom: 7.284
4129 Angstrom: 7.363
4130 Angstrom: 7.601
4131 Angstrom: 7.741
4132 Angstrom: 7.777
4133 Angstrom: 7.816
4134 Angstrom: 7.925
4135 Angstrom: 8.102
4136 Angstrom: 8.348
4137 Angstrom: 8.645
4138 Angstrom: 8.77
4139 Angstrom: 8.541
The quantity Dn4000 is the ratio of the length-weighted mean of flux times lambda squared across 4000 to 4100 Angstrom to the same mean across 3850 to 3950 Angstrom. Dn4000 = 1.33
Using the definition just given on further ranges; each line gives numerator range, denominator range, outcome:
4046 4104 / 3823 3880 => 1.37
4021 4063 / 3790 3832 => 1.50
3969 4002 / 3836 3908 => 1.13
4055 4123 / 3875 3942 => 1.30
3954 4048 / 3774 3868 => 1.32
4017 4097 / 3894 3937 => 1.33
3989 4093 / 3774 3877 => 1.44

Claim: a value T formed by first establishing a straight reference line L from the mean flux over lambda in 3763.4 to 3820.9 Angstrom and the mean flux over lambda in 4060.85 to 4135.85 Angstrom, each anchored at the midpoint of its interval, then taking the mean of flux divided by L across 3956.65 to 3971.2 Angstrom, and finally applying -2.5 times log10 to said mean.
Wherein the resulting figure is 0.21 mag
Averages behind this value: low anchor 6.36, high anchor 7.9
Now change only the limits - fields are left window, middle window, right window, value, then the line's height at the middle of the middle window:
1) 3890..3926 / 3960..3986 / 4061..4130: 0.204 mag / 7.4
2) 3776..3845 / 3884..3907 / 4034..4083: 0.099 mag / 7.13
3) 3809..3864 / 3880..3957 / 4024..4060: 0.080 mag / 7.38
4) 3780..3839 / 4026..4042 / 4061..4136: -0.183 mag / 7.56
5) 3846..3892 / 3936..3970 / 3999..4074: 0.150 mag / 7.8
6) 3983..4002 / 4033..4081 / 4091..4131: -0.107 mag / 7.77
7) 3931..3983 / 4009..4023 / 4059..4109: -0.241 mag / 7.15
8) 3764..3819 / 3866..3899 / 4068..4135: 0.019 mag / 6.78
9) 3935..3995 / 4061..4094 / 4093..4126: -0.161 mag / 7.29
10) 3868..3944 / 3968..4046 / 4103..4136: -0.127 mag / 7.16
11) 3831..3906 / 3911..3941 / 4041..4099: 0.075 mag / 7.12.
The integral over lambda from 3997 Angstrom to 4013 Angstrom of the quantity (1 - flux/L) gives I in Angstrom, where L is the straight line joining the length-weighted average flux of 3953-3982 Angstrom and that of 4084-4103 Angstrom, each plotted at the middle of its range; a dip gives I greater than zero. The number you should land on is -4.02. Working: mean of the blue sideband 6.32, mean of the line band 8.41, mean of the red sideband 7.68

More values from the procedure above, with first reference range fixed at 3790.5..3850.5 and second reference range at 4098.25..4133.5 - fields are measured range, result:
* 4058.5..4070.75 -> -2.0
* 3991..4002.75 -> -2.1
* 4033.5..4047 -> -3.4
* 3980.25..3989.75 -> -1.1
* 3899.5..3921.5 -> -2.6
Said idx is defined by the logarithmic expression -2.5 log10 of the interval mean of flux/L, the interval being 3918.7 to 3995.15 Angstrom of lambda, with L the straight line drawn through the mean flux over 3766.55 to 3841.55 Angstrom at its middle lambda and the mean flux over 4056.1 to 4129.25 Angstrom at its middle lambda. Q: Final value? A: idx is 0.05 mag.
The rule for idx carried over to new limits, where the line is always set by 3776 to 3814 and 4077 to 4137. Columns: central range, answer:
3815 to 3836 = 0.09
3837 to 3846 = 0.11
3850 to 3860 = 0.01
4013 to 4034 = -0.18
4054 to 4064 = -0.09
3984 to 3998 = -0.11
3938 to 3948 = 0.04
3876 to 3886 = 0.06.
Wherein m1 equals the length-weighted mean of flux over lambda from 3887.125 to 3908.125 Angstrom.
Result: 6.69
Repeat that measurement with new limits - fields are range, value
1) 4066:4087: 8.58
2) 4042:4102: 8.24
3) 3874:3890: 6.45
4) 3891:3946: 6.8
